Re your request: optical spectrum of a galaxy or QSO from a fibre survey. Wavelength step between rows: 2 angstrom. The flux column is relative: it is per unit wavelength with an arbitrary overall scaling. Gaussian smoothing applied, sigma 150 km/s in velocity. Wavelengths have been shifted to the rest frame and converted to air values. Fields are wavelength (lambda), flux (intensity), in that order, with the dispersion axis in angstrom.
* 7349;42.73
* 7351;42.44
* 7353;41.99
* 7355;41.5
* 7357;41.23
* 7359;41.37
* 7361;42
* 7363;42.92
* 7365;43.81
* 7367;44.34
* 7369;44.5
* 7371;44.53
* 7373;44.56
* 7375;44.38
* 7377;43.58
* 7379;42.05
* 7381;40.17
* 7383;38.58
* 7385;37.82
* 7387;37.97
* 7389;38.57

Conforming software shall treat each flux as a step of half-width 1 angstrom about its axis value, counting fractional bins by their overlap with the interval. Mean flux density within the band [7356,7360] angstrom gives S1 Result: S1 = 41.3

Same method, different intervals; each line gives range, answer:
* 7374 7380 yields 43.3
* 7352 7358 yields 41.6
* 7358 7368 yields 42.9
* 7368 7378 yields 44.3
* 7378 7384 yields 40.3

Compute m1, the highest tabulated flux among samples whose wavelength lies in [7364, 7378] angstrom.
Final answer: 44.56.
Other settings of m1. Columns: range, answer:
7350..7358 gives 42.44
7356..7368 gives 44.34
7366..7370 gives 44.5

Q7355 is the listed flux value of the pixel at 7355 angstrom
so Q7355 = 41.5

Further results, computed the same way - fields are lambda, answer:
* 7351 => 42.44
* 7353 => 41.99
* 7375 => 44.38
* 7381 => 40.17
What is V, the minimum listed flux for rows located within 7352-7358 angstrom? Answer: 41.23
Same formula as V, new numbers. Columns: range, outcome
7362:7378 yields 42.92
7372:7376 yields 44.38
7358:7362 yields 41.37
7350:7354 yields 41.99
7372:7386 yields 37.82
